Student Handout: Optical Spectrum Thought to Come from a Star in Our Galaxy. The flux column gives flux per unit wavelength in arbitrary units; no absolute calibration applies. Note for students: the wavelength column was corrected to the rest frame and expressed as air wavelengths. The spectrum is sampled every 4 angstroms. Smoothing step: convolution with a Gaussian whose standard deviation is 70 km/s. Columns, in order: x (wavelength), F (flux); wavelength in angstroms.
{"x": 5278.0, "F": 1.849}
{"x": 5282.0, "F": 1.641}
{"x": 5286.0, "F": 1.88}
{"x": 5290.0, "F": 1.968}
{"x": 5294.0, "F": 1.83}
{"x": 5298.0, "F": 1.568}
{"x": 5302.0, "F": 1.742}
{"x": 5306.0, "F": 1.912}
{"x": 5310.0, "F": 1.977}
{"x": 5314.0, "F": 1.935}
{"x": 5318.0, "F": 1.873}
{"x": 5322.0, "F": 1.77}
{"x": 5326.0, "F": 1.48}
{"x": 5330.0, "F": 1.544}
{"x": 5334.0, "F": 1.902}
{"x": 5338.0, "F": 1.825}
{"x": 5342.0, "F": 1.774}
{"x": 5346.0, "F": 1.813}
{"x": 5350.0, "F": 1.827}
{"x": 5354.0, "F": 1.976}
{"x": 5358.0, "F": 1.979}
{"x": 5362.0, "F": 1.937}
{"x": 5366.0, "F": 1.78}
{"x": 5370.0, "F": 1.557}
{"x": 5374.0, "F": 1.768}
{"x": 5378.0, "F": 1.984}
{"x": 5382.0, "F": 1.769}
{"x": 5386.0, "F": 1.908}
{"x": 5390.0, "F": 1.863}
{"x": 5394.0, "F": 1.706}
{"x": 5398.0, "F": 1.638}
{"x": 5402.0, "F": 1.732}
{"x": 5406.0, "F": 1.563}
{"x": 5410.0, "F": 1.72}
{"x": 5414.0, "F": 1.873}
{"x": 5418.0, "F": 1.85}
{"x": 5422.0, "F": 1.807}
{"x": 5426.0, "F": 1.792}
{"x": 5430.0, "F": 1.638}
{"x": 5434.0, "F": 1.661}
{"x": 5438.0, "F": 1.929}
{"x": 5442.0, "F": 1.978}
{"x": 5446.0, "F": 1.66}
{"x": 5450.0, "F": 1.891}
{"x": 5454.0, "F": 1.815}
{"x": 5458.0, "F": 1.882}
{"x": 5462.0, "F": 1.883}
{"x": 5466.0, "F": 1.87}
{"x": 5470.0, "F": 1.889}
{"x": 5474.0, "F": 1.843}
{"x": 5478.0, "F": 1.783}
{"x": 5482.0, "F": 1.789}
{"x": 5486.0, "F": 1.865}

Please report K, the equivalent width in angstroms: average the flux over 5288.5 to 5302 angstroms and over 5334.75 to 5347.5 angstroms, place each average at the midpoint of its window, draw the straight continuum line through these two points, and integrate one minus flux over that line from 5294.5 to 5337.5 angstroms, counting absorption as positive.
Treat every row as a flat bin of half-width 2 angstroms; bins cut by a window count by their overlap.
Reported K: 0.4 angstroms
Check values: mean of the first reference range 1.78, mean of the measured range 1.77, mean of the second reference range 1.81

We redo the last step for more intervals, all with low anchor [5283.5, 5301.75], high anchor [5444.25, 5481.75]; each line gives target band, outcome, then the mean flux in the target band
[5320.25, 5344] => 1.2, 1.72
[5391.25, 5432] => 2.0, 1.73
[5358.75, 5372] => 0.3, 1.78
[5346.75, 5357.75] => -0.6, 1.9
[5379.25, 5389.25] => -0.2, 1.85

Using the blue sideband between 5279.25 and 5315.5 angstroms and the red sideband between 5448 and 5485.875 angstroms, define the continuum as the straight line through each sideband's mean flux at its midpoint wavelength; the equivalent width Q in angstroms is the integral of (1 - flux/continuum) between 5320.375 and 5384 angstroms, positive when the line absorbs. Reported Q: 1.4 angstroms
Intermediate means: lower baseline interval 1.83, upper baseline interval 1.85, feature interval 1.79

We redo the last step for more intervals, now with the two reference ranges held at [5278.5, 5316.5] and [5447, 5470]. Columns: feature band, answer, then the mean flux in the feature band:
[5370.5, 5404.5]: 1.2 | 1.78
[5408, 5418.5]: 0.2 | 1.81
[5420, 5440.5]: 0.9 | 1.77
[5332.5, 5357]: -0.2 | 1.86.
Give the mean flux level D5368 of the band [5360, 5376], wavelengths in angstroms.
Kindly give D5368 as 1.76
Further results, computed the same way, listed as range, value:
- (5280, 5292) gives 1.83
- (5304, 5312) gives 1.94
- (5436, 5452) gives 1.86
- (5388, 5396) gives 1.78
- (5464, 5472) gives 1.88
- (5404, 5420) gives 1.75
